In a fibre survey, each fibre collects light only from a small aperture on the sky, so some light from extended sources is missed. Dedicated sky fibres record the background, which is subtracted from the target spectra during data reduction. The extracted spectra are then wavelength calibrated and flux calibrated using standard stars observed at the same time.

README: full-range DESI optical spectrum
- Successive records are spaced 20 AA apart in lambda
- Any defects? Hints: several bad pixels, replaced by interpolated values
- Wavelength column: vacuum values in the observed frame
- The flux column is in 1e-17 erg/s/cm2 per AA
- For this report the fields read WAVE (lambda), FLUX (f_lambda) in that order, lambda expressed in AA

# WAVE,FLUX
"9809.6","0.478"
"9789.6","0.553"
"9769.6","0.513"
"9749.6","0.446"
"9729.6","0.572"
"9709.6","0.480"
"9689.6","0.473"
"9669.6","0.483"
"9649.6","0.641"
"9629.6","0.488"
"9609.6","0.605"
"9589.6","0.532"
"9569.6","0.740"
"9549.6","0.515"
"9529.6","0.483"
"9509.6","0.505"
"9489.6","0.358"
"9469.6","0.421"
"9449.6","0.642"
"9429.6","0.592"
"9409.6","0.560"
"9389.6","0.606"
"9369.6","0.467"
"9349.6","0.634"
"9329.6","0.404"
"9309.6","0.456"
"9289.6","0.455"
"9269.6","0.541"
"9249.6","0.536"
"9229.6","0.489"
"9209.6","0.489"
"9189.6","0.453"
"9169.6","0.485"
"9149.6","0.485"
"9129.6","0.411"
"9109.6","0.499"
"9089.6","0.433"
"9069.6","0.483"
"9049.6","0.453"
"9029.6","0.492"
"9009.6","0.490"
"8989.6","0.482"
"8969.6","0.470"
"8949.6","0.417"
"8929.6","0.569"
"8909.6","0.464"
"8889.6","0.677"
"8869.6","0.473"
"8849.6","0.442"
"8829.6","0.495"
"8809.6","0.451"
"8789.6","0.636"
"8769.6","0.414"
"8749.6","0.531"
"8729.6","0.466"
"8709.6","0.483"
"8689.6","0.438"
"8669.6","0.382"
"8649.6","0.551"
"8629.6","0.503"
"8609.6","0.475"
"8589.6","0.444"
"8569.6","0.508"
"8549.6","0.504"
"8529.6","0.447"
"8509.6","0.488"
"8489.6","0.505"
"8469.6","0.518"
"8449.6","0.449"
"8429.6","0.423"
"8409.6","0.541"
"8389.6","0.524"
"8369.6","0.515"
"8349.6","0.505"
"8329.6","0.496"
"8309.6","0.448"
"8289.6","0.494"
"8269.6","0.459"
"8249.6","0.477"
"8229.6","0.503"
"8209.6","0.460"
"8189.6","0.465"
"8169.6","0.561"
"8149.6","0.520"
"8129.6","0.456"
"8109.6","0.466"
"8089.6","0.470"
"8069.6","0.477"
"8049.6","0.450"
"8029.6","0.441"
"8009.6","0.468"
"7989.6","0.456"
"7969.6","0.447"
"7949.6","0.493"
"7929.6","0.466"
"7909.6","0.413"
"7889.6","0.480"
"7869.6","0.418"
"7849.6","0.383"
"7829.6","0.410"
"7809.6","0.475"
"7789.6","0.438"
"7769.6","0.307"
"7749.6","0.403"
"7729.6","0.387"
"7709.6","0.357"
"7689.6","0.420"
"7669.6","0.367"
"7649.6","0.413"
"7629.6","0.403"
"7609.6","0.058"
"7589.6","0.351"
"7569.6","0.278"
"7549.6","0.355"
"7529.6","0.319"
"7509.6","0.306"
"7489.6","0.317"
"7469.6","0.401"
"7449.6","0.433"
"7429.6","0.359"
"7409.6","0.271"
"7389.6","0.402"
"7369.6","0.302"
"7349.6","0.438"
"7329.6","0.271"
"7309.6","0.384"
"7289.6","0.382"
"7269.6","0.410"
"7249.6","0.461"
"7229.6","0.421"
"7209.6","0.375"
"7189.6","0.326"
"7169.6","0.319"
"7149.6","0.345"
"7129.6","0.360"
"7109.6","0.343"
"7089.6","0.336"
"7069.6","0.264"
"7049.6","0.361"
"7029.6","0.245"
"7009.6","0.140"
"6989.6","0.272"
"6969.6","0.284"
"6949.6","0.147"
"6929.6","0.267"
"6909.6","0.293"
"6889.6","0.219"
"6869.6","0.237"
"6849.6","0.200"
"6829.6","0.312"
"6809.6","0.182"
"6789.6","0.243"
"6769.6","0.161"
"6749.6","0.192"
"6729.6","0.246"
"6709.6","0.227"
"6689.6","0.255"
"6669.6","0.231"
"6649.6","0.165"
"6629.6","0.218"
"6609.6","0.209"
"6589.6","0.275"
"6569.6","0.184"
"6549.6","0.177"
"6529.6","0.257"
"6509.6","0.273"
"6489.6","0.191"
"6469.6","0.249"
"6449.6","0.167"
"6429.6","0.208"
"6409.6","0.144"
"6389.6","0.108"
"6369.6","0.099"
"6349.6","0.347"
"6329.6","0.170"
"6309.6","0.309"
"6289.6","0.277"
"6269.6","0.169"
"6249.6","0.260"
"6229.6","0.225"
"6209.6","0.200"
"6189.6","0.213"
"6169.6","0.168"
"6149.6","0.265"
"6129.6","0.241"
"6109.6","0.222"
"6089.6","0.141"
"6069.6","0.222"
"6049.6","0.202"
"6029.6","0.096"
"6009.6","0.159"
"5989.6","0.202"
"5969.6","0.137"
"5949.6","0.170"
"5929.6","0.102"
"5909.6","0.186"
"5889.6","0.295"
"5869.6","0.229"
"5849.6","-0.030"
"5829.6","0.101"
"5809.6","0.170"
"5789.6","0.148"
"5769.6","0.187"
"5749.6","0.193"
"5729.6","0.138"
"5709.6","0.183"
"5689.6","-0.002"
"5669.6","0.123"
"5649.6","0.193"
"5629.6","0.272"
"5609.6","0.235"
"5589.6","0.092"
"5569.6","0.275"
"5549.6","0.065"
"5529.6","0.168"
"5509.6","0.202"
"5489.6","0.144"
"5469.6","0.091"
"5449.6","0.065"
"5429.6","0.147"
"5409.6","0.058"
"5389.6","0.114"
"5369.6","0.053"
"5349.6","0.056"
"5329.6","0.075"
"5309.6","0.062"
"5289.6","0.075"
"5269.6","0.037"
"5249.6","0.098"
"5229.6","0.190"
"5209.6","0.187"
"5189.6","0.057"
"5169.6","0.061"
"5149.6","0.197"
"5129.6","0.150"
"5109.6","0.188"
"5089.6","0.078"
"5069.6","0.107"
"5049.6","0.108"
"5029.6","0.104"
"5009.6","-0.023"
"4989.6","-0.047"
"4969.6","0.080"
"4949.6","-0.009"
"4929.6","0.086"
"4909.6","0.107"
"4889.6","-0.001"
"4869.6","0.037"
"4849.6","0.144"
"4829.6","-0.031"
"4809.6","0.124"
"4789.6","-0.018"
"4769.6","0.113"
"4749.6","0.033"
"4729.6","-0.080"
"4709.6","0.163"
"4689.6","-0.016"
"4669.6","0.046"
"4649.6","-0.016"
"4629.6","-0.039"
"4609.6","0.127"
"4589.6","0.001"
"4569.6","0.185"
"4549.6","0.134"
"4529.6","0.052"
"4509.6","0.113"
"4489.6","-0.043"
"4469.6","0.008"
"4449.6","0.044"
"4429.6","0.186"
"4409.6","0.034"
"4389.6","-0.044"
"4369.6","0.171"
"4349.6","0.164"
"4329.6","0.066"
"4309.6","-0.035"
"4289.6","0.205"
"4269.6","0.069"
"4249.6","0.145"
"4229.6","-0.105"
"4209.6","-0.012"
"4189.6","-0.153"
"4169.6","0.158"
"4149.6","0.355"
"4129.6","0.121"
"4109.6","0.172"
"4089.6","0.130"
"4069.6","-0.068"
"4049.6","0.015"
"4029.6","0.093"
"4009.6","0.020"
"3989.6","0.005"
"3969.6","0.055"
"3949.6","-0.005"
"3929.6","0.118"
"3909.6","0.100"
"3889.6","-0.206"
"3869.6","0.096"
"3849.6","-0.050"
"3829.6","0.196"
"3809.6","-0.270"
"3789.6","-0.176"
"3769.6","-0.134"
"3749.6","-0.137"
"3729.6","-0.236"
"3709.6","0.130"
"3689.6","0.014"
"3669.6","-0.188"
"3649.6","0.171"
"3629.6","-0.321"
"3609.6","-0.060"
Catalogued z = 0.77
